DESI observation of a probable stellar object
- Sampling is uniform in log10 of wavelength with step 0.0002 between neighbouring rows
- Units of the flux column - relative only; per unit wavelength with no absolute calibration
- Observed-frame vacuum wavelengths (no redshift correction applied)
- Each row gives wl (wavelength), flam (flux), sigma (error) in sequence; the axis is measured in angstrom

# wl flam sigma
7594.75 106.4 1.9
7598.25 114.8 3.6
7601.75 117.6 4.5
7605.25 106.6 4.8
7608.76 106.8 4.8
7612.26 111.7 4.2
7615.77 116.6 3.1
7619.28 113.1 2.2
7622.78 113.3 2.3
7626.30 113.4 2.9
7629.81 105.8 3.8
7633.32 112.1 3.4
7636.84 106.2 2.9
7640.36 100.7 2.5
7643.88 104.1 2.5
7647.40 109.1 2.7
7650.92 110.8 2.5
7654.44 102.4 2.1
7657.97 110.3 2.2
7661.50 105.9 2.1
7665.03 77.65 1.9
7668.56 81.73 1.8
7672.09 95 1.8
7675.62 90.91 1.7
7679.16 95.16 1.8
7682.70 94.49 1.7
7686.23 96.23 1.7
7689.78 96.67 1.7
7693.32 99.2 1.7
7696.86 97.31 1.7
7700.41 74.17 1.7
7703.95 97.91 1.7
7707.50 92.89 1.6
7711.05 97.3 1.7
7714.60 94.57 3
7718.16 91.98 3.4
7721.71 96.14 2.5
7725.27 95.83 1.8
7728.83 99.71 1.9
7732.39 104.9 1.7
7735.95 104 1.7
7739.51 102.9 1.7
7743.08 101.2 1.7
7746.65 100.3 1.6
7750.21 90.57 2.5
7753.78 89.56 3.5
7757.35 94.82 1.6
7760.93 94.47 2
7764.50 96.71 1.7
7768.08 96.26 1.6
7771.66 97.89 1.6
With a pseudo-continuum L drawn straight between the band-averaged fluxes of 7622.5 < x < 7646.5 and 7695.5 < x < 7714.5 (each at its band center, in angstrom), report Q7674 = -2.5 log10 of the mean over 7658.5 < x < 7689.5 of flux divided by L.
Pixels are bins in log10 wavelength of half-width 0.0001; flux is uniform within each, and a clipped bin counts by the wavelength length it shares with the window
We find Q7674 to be 0.065 mag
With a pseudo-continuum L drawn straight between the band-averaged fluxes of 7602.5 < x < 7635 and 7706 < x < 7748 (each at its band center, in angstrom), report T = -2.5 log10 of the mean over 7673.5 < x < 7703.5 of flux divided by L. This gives 0.11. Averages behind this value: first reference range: 111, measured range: 93.3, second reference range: 98.5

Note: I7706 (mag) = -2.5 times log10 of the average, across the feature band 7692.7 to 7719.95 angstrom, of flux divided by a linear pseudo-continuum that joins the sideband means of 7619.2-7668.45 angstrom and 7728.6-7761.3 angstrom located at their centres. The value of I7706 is 0.09 mag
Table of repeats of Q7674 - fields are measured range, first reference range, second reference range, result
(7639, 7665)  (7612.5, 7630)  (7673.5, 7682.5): -0.02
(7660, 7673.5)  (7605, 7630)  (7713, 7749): 0.18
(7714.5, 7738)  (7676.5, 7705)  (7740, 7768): -0.04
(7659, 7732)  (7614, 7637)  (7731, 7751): 0.12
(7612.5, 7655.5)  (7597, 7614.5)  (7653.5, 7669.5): -0.06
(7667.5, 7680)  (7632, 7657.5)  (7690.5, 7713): 0.10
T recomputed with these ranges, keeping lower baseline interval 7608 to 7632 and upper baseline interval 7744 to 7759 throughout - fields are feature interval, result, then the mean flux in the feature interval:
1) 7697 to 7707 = 0.14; 88.8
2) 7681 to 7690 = 0.08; 95.6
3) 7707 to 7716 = 0.05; 95.2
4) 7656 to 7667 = 0.09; 97.7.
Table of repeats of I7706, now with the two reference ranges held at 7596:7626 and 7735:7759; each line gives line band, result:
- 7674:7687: 0.117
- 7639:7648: 0.047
